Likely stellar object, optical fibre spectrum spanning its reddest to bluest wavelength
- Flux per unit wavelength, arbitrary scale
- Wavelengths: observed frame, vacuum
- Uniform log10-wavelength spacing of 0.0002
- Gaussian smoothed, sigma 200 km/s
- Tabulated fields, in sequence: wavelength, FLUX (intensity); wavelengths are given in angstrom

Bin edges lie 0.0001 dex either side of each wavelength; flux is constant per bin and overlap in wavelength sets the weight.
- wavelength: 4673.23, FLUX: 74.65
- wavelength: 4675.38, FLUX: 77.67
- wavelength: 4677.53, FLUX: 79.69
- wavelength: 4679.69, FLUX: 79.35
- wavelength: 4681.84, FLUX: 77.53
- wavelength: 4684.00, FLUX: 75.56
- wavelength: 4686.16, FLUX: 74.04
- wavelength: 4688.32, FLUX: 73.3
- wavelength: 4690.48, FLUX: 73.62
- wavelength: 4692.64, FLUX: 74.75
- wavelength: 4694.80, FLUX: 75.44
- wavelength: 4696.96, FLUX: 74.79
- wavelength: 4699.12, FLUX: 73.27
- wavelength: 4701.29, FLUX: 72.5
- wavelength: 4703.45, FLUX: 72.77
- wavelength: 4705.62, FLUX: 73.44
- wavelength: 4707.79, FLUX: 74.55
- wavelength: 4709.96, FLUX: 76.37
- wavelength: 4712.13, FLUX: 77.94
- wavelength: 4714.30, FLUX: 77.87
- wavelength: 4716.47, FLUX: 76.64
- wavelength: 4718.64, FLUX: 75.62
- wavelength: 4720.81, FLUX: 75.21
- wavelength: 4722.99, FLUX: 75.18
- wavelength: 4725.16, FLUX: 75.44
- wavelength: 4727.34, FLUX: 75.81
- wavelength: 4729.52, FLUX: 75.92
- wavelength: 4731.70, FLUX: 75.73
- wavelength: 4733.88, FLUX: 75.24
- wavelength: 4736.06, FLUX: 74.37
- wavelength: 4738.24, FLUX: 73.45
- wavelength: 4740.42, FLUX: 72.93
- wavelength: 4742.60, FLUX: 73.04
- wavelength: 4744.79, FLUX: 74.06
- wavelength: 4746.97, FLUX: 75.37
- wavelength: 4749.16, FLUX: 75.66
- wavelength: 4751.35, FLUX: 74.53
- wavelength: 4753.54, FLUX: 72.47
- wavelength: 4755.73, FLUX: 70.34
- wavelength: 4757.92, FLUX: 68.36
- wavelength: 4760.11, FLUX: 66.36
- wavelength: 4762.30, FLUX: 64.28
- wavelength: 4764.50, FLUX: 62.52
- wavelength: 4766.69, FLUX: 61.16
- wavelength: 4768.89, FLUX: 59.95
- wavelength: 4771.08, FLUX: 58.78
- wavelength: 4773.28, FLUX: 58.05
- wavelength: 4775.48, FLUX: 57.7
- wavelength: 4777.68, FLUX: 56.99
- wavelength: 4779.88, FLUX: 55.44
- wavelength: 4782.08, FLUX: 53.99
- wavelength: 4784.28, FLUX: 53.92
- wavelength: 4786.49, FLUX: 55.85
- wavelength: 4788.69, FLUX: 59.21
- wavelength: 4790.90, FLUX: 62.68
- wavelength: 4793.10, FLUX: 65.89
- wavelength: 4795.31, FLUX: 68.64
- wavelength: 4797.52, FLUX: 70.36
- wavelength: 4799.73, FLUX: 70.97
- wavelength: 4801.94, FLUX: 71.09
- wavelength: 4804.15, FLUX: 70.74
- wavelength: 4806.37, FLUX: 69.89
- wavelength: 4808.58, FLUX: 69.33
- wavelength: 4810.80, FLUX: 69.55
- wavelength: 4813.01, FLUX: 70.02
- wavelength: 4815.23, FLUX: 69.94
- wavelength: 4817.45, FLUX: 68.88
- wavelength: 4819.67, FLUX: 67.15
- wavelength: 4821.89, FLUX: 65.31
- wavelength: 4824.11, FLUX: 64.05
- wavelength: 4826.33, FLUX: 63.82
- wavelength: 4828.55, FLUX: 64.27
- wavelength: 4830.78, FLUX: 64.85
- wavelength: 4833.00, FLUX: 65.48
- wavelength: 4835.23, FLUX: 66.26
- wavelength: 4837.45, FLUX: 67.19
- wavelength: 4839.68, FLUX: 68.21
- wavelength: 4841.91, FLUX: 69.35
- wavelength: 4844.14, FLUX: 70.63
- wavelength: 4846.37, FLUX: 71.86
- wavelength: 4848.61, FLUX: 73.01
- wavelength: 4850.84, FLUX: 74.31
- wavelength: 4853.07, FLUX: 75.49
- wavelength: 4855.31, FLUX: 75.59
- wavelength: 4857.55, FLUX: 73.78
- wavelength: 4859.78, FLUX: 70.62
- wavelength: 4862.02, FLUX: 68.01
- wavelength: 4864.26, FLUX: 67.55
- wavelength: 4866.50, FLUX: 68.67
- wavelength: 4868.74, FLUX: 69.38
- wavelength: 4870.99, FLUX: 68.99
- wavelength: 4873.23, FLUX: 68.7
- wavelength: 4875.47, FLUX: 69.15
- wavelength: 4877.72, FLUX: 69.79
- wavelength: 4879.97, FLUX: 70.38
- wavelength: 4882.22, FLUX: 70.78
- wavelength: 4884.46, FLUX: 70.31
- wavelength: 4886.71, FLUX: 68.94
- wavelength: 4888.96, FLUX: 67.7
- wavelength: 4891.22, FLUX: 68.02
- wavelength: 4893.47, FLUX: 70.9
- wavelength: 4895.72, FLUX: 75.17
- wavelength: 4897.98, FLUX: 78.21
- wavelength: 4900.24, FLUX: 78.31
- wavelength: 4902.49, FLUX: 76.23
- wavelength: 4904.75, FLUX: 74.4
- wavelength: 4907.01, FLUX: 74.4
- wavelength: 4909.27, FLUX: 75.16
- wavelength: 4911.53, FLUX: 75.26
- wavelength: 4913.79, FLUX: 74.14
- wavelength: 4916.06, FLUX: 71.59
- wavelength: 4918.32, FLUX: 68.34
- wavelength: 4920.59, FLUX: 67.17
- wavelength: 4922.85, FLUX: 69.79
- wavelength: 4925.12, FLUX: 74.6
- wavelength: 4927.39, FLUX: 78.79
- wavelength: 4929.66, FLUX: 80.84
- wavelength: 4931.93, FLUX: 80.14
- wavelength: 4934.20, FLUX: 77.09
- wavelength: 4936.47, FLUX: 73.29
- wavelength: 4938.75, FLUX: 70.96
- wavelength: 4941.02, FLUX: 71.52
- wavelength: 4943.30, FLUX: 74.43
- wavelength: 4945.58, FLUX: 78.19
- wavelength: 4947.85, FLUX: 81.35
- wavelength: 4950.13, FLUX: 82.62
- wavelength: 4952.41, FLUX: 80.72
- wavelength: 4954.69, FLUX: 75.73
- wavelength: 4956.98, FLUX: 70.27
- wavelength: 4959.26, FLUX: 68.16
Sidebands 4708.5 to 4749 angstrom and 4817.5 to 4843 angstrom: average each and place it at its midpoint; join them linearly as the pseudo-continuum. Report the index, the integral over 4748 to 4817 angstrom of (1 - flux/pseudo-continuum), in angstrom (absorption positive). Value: 5.3 angstrom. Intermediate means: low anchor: 75.3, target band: 65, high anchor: 66.1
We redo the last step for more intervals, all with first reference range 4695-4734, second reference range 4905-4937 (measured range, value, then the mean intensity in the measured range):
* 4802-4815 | 0.8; 70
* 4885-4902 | 0.4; 72.5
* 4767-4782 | 3.5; 57.7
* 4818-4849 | 3.1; 67.1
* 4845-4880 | 1.7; 71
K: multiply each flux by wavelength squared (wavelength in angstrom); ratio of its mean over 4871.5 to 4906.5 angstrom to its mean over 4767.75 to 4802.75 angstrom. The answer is 1.23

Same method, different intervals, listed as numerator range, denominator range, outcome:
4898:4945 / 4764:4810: 1.26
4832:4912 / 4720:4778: 1.08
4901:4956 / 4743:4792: 1.27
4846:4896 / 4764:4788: 1.28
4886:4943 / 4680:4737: 1.07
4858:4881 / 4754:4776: 1.15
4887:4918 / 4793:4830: 1.12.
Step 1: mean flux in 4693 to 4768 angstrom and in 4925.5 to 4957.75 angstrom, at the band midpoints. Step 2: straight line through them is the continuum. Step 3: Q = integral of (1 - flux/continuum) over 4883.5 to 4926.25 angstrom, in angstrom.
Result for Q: 2.0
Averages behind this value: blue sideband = 73.2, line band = 72.6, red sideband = 76.9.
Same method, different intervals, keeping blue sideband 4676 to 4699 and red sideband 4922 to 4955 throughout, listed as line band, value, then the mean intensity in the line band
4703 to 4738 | 0.17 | 75.5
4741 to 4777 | 4.28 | 67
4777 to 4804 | 4.85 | 62.5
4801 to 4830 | 3.16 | 67.9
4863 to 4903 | 2.96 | 70.9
